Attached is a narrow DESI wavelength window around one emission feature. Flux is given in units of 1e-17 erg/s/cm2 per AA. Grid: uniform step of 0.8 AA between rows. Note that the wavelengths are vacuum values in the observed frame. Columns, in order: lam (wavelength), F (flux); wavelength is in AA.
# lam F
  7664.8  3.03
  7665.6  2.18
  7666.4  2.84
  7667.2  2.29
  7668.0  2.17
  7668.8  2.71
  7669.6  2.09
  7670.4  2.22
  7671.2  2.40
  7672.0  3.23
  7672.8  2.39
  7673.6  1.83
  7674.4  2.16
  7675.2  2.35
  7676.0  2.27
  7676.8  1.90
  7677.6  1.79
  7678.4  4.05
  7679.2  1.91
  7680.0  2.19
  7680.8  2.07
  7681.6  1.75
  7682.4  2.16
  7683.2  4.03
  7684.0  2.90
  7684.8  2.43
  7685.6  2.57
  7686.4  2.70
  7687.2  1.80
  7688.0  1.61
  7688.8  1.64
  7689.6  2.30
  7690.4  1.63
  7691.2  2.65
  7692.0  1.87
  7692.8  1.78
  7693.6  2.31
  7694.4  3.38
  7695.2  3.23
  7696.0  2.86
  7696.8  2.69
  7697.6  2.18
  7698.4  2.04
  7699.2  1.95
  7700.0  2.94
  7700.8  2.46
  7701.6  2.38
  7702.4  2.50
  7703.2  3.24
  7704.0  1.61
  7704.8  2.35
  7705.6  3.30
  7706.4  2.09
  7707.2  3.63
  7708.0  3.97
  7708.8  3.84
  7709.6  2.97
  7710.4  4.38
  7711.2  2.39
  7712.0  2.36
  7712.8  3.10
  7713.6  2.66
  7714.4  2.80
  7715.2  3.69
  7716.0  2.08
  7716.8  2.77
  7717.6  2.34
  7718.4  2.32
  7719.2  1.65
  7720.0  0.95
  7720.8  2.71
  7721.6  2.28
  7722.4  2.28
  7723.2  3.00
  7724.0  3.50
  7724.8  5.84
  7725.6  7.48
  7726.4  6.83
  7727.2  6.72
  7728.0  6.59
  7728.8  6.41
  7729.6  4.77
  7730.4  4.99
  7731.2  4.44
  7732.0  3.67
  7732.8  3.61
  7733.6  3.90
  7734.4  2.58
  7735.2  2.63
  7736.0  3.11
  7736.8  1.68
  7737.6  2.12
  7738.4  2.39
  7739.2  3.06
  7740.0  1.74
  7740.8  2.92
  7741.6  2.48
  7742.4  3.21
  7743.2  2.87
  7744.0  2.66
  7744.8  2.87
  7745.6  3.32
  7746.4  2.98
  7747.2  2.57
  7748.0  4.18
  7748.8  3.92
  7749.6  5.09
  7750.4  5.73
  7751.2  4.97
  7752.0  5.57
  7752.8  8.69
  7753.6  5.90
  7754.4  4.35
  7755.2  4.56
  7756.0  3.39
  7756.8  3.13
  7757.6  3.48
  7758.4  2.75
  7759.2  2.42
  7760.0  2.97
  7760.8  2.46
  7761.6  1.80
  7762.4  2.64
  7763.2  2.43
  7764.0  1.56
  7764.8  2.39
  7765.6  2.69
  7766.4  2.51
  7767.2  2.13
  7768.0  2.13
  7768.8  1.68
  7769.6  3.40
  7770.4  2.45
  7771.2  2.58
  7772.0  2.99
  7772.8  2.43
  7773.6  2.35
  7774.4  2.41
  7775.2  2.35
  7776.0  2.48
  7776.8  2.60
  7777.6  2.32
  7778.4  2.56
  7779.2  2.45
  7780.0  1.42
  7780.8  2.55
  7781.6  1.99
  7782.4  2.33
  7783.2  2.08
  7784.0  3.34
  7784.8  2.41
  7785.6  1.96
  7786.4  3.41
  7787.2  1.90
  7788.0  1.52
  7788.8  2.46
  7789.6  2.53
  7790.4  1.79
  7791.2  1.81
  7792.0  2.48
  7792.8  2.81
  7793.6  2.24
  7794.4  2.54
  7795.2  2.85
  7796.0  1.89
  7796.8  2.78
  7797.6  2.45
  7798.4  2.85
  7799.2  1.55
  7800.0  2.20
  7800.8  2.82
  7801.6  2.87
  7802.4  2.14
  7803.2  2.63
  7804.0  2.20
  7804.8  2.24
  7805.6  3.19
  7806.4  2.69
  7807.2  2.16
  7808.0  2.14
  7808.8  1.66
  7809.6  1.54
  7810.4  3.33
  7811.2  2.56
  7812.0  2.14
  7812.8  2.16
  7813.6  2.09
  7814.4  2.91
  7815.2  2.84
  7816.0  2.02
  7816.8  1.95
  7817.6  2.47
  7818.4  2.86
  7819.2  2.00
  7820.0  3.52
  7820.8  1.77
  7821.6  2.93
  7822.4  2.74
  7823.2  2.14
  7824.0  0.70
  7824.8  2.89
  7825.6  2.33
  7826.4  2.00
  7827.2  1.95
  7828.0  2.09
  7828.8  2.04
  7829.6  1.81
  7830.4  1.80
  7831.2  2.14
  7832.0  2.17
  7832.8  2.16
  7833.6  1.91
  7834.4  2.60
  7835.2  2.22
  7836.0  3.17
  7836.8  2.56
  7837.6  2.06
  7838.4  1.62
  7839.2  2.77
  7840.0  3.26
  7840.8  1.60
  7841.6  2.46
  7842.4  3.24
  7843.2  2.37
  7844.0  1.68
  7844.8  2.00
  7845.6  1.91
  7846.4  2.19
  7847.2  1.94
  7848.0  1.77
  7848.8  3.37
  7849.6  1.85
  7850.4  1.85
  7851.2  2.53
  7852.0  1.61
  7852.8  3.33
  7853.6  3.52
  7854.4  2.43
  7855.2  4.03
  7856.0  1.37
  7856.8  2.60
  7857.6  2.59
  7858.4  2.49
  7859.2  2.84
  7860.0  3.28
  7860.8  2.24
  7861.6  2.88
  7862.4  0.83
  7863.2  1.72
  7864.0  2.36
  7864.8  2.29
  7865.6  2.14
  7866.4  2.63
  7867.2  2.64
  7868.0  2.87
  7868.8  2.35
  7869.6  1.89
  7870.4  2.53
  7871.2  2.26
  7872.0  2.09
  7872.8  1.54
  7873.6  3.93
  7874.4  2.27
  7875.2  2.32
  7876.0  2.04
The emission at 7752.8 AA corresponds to [N II] 6583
